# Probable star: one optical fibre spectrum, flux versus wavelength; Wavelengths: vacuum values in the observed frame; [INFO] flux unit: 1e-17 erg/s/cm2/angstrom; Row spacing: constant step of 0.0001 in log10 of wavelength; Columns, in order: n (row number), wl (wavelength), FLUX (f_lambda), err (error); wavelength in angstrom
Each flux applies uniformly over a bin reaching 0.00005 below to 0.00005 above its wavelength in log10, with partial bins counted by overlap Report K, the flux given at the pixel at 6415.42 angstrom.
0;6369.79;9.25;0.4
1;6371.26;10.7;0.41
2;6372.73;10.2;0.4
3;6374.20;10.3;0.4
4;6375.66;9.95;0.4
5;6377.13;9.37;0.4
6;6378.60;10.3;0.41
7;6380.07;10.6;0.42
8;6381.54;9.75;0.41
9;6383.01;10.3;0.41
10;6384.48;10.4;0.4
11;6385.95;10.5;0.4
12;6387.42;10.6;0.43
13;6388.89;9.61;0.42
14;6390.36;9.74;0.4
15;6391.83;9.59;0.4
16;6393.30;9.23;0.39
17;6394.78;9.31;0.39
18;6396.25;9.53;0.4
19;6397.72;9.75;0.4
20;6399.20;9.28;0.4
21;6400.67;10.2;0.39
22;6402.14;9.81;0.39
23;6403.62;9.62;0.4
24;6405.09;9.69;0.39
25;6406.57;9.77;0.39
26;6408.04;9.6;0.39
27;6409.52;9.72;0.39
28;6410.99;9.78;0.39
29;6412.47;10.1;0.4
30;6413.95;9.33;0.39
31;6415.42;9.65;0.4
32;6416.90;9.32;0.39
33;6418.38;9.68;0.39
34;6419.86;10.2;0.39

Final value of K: 9.65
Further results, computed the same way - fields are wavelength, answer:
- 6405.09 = 9.69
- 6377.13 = 9.37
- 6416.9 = 9.32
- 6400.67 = 10.2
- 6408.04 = 9.6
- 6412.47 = 10.1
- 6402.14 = 9.81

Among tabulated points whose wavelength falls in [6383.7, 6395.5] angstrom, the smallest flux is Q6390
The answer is 9.23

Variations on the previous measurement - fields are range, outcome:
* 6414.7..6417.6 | 9.32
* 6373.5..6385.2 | 9.37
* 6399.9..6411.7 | 9.6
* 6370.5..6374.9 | 10.2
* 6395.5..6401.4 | 9.28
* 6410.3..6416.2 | 9.33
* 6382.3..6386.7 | 10.3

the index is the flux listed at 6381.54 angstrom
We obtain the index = 9.75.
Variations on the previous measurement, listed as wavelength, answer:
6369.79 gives 9.25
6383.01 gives 10.3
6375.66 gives 9.95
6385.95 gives 10.5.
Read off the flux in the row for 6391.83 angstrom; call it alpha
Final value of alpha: 9.59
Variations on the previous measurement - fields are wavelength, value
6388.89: 9.61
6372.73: 10.2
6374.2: 10.3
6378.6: 10.3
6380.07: 10.6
